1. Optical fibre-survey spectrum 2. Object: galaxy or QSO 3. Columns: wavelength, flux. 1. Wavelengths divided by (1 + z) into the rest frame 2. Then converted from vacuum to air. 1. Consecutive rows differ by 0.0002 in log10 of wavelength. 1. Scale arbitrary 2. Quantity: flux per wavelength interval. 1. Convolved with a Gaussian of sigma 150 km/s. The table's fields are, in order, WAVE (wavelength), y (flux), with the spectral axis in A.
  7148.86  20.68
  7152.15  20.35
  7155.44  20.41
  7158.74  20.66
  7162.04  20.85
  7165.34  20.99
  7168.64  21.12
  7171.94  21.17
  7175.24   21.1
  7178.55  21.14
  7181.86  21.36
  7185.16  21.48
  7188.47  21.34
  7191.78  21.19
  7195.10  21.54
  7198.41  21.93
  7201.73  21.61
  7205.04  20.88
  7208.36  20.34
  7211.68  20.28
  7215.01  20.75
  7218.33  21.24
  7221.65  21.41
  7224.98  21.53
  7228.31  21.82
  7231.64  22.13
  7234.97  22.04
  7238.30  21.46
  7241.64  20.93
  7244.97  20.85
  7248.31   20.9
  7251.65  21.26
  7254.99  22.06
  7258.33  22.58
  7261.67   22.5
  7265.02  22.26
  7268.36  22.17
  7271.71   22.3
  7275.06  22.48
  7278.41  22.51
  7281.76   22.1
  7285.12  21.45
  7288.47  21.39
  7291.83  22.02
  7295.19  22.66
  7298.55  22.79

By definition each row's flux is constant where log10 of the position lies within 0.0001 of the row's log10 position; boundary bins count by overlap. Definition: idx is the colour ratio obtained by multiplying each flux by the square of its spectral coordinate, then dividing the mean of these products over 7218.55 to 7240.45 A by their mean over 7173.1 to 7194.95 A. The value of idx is 1.03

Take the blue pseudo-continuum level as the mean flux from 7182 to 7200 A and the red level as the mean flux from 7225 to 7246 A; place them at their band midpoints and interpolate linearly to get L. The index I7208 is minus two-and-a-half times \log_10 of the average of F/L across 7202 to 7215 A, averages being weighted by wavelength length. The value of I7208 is 0.04 mag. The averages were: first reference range 21.5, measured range 20.6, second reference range 21.6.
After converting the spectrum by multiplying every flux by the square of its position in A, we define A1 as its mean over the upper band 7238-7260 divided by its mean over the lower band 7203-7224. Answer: 1.04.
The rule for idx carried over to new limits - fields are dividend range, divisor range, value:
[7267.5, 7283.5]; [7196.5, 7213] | 1.08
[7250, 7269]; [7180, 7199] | 1.05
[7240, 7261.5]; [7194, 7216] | 1.04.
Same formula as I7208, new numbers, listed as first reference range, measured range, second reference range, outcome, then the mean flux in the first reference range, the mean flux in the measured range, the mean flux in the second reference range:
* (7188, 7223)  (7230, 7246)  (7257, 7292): 0.01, 21.1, 21.5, 22.2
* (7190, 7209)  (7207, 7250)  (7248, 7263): 0.02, 21.3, 21.2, 21.9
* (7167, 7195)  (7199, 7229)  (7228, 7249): 0.01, 21.3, 21.1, 21.4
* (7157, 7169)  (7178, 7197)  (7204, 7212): -0.04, 20.9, 21.4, 20.5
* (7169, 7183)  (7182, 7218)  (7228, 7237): 0.02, 21.2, 21.1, 22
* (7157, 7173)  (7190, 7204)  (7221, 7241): -0.01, 20.9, 21.5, 21.7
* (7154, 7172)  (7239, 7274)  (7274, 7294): 0.00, 20.8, 21.8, 22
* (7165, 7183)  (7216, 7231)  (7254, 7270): 0.02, 21.1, 21.5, 22.3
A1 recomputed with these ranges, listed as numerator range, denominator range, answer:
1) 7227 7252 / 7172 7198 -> 1.02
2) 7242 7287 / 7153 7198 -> 1.06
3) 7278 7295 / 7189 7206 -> 1.05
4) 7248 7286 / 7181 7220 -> 1.06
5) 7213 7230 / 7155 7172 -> 1.04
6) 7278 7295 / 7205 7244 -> 1.05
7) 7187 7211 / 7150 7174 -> 1.03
